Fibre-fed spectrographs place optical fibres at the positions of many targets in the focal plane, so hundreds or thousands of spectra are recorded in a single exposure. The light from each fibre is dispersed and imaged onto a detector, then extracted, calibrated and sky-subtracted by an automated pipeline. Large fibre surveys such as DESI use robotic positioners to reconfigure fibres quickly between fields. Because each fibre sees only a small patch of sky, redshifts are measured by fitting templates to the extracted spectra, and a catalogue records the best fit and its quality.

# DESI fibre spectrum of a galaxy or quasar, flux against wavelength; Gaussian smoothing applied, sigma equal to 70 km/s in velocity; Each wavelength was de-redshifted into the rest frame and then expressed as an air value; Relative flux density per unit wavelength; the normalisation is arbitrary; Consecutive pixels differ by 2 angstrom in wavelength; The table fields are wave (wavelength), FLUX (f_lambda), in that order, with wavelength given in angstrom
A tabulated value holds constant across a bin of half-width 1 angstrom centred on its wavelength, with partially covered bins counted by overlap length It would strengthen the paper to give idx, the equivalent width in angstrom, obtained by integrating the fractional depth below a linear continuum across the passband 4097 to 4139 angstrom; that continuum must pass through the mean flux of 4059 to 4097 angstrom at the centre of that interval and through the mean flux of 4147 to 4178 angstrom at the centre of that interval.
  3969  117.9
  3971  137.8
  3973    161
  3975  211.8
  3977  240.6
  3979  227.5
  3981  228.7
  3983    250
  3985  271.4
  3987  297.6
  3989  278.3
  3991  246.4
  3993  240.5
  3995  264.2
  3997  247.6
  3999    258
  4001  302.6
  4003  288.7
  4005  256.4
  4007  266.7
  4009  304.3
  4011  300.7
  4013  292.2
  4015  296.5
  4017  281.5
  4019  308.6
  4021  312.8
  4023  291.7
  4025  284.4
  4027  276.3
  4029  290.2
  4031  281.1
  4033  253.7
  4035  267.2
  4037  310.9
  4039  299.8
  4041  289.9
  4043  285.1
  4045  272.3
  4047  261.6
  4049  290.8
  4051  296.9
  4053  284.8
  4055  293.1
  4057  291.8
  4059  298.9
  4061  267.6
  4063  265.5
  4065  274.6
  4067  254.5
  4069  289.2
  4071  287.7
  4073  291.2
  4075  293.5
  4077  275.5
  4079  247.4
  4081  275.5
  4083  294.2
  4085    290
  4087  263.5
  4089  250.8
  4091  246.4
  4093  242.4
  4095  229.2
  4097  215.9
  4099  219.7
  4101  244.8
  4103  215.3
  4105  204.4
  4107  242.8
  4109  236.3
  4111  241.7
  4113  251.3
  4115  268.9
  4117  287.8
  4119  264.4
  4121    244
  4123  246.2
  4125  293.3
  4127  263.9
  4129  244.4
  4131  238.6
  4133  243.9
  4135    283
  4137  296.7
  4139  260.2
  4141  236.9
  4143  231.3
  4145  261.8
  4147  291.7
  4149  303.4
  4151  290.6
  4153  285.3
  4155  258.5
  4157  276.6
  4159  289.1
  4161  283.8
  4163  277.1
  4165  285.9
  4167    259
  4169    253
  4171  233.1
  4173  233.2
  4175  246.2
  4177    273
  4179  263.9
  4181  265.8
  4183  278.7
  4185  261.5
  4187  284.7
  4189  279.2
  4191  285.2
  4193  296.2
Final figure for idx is 2.9 angstrom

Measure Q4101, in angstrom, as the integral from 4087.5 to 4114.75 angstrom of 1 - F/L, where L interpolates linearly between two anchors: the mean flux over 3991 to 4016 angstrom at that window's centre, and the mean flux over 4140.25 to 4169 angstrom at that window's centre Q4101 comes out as 3.8 angstrom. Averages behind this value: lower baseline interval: 275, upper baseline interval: 273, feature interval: 235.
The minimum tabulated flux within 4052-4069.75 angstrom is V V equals 254.5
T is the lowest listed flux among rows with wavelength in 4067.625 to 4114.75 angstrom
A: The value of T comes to 204.4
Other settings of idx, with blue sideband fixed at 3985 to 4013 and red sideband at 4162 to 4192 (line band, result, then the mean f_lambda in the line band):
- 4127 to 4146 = 0.82 angstrom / 256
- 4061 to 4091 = -0.43 angstrom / 274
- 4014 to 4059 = -2.57 angstrom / 288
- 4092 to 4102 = 1.44 angstrom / 230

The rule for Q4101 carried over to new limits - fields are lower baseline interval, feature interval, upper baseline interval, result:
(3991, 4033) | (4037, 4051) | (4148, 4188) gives -0.4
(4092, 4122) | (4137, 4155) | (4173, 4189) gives -1.2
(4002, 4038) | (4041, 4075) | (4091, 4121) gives -2.0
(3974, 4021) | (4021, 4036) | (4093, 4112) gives -1.3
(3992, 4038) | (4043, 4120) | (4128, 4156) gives 2.7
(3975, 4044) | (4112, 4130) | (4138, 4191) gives 0.5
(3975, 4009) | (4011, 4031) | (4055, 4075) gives -1.8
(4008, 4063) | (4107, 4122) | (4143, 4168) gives 1.4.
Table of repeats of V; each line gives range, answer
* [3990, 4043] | 240.5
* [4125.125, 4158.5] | 231.3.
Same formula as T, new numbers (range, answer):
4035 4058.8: 261.6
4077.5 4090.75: 247.4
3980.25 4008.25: 228.7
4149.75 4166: 258.5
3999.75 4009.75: 256.4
